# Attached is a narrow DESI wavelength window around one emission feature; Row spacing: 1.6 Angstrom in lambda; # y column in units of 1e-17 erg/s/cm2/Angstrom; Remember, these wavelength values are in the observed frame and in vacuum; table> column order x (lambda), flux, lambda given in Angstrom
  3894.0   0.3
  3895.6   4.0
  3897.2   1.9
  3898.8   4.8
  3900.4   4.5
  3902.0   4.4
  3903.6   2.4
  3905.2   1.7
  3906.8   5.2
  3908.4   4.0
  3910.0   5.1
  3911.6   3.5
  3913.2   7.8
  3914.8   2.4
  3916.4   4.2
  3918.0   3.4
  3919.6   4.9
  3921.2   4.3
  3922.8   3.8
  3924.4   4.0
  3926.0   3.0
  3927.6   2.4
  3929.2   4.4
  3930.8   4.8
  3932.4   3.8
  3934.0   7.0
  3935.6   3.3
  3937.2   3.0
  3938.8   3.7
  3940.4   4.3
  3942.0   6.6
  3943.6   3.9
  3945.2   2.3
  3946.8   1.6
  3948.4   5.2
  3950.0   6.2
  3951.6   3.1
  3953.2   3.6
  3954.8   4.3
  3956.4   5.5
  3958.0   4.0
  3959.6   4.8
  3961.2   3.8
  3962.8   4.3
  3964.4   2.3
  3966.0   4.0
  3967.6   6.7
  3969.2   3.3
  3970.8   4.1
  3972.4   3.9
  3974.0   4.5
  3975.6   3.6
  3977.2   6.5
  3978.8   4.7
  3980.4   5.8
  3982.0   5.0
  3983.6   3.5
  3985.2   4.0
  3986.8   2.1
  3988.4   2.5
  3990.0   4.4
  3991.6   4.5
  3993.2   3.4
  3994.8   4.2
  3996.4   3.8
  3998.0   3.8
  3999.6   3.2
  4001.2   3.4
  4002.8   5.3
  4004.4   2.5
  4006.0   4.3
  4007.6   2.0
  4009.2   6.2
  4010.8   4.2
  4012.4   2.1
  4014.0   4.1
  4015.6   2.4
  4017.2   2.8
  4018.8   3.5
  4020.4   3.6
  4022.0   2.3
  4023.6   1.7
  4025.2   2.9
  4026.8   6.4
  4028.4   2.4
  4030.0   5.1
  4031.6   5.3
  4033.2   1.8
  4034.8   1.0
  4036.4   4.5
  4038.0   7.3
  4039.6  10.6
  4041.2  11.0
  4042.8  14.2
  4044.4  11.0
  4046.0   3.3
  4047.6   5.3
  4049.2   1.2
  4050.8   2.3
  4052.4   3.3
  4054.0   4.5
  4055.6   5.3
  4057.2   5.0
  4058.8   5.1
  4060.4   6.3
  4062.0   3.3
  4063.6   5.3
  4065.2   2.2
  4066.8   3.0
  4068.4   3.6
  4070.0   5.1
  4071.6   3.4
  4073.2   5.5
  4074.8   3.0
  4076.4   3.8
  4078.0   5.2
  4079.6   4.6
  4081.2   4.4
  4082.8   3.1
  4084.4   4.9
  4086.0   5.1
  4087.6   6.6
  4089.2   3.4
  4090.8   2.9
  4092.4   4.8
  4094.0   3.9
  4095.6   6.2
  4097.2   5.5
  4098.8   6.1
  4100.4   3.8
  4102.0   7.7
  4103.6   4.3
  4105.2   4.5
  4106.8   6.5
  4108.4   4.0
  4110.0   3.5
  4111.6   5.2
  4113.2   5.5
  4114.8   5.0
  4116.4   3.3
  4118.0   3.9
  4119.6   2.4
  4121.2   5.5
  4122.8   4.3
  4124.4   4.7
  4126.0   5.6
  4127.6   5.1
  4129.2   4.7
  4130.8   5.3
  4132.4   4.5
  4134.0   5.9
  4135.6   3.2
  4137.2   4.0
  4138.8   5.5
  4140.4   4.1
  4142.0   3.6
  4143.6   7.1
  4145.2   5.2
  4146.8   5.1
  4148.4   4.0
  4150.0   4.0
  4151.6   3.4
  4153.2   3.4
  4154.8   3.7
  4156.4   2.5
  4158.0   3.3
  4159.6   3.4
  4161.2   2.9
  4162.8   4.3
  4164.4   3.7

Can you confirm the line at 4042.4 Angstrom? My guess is [O II]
